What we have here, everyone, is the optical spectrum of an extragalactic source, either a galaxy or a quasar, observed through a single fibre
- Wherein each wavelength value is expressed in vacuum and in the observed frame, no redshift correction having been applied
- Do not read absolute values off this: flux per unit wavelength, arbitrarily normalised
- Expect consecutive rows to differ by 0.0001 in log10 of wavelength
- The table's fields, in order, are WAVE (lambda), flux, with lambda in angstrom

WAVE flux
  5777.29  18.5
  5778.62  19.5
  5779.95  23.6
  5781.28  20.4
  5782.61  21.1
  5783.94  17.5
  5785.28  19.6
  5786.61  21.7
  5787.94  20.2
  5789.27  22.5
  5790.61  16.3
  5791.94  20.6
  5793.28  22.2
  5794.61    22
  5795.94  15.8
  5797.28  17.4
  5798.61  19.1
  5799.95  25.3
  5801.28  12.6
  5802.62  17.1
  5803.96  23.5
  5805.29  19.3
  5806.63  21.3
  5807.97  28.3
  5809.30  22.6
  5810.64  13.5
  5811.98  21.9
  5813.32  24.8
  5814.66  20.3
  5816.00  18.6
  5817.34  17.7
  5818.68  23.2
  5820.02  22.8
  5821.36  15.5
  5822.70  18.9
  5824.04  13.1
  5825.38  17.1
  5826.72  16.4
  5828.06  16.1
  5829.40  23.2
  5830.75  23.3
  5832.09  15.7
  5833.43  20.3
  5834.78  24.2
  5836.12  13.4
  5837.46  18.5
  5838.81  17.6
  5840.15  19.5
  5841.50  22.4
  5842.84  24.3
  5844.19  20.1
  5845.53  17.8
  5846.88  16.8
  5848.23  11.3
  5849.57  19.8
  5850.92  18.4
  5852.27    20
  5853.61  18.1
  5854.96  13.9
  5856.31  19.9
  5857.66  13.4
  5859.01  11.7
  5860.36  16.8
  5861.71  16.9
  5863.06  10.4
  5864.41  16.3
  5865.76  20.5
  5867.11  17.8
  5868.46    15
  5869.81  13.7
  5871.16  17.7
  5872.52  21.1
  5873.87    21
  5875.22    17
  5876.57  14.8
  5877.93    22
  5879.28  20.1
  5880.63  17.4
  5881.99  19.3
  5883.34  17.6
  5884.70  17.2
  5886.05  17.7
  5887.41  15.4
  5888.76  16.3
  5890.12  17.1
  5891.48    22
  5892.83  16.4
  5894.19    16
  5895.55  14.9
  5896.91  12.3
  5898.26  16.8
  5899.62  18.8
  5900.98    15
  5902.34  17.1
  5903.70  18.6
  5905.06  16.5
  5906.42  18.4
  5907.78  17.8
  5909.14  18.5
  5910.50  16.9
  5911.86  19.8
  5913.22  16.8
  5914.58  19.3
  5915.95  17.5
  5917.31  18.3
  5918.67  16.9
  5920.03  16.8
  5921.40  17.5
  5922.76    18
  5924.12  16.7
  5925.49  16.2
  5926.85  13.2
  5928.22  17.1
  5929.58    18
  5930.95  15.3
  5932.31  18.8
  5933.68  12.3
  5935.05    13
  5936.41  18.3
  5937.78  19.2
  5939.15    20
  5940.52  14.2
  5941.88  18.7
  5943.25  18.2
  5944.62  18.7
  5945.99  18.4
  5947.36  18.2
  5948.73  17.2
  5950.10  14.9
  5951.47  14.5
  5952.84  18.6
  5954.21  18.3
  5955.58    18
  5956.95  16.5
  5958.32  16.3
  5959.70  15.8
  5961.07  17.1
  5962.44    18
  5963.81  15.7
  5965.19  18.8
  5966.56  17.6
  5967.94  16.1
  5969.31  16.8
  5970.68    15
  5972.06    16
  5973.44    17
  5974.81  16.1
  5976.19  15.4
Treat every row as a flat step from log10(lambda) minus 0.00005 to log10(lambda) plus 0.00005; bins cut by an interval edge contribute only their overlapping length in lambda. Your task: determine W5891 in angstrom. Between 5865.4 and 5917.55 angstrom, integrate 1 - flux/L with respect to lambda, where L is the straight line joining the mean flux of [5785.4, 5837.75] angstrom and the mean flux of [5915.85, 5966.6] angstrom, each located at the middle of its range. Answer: 1.3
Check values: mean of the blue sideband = 19.7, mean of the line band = 17.6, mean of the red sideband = 17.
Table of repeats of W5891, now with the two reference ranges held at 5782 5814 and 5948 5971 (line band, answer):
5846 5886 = 3.6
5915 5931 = 0.6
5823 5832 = 0.7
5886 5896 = 0.7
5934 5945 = -0.1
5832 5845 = -0.2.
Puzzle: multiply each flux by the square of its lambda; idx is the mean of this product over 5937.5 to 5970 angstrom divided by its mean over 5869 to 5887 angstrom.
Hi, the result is 0.98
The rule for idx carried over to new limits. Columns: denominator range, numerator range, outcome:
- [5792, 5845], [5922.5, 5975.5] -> 0.89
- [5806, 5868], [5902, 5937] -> 0.95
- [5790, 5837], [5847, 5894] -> 0.90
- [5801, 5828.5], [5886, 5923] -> 0.92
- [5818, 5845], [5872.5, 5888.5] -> 0.96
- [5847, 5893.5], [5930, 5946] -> 1.02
